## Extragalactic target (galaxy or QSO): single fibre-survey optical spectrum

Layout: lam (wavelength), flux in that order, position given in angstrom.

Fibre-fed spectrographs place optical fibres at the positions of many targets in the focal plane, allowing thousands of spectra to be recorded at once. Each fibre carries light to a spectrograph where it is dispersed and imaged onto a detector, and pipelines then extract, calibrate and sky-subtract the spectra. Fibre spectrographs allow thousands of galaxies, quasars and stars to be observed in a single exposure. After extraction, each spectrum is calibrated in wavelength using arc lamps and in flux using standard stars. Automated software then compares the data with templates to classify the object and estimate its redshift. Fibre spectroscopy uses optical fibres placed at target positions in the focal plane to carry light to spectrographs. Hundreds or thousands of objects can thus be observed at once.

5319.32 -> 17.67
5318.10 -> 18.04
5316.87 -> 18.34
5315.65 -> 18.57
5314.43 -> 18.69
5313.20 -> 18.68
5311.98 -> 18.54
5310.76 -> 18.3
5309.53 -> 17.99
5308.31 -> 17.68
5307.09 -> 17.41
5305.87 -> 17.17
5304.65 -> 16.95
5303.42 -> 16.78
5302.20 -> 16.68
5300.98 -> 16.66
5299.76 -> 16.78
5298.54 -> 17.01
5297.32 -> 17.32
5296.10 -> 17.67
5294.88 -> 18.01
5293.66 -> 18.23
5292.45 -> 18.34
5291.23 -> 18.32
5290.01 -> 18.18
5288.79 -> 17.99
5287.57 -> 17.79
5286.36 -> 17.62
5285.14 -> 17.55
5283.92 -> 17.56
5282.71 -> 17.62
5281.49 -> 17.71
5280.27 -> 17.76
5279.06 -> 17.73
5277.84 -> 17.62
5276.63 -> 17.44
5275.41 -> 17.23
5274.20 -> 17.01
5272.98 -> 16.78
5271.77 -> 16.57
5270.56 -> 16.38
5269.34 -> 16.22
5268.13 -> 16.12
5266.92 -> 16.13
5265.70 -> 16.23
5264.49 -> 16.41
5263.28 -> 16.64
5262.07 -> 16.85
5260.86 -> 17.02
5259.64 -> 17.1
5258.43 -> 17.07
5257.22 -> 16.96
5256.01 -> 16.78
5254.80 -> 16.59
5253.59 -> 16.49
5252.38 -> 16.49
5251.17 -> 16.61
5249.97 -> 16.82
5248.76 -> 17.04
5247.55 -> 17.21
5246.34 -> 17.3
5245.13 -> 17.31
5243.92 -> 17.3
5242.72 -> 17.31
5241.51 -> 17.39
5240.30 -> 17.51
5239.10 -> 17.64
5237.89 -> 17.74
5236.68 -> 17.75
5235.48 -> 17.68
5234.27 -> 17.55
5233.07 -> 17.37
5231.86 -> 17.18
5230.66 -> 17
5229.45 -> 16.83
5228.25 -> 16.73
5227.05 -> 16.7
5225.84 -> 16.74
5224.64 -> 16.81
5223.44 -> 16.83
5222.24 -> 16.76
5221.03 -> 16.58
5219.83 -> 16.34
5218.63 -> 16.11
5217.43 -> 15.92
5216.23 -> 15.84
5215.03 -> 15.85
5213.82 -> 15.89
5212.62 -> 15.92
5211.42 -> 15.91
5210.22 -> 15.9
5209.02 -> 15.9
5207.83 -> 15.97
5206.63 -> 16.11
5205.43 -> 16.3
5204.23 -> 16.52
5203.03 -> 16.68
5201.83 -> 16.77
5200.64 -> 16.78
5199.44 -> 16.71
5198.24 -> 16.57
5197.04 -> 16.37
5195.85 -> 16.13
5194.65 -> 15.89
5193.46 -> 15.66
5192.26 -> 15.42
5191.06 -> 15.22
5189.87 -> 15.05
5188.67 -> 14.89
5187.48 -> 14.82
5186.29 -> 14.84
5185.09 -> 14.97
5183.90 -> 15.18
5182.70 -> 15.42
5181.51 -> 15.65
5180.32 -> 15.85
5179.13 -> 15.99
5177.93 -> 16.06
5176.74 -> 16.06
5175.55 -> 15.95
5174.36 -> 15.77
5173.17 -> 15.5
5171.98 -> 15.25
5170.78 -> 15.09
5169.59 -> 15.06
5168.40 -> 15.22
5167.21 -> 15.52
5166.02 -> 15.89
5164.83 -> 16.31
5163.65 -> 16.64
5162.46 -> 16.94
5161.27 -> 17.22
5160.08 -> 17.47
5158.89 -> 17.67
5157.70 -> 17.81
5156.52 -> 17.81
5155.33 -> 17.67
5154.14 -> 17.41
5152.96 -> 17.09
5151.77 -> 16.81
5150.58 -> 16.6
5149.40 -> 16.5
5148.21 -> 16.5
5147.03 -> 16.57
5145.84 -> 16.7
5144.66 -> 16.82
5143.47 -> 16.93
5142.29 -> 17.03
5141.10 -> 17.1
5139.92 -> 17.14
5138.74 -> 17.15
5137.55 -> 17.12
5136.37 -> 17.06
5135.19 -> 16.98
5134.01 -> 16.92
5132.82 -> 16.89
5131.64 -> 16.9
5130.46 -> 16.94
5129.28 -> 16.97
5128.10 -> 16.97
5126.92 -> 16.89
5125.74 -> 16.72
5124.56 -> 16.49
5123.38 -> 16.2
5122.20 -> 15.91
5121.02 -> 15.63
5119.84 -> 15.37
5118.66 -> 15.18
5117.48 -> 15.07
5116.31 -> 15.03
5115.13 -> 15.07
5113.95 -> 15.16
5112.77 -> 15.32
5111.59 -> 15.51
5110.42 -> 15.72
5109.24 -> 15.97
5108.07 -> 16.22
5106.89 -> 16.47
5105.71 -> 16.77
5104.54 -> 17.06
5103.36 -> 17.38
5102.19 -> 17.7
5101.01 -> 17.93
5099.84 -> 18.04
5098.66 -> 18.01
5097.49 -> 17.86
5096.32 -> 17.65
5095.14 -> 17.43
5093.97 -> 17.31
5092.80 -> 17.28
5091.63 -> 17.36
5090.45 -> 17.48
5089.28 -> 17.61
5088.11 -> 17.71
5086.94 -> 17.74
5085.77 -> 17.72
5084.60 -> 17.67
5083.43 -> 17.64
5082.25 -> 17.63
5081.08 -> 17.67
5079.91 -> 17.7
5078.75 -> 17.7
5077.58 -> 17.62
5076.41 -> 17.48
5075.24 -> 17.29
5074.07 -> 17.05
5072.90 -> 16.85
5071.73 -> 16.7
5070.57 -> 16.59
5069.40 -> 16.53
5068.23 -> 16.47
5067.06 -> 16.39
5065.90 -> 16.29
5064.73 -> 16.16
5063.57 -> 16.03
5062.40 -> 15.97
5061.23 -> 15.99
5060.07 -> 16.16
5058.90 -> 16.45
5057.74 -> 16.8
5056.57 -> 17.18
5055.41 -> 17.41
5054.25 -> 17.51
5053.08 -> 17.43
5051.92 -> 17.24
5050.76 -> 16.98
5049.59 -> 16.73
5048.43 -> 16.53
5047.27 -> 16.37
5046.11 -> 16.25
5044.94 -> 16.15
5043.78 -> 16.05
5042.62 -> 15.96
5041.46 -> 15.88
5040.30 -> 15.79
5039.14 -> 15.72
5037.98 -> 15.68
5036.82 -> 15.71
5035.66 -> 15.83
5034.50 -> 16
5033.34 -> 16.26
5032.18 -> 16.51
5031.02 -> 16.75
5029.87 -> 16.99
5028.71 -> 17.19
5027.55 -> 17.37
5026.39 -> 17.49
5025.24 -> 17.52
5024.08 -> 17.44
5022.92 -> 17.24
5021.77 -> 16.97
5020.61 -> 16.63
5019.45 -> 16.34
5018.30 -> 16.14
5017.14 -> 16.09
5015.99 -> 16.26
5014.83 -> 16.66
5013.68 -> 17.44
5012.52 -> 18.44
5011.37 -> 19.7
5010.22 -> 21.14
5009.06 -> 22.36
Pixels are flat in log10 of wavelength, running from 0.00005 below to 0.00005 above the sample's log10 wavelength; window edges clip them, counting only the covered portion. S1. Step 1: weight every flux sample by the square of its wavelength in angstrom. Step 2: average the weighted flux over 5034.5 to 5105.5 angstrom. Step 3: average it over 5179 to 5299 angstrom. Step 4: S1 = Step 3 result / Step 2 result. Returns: 1.1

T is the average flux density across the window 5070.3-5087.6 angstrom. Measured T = 17.4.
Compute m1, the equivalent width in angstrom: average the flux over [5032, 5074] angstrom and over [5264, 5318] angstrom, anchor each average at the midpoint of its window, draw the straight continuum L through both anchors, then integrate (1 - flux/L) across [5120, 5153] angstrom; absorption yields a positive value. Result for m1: 0.1 angstrom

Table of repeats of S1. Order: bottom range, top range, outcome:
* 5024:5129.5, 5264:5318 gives 1.14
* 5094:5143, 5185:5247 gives 1.03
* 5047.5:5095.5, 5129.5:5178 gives 1.01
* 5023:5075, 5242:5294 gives 1.13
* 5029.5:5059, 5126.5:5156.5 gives 1.07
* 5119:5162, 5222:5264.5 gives 1.05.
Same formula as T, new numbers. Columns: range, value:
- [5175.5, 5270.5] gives 16.4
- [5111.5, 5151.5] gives 16.4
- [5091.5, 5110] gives 17.3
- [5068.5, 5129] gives 16.8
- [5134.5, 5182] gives 16.6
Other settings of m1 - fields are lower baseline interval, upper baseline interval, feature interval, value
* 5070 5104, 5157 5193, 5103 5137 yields 1.30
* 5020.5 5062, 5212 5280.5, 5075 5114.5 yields -1.24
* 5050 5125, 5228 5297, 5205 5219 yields 0.93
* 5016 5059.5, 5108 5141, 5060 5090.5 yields -1.09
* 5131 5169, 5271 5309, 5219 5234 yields 0.32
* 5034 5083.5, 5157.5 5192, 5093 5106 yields -0.98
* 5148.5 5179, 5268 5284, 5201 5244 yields 0.29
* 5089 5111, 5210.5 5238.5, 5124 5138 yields 0.15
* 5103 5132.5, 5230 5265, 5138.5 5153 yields -0.44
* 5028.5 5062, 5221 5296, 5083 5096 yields -0.73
